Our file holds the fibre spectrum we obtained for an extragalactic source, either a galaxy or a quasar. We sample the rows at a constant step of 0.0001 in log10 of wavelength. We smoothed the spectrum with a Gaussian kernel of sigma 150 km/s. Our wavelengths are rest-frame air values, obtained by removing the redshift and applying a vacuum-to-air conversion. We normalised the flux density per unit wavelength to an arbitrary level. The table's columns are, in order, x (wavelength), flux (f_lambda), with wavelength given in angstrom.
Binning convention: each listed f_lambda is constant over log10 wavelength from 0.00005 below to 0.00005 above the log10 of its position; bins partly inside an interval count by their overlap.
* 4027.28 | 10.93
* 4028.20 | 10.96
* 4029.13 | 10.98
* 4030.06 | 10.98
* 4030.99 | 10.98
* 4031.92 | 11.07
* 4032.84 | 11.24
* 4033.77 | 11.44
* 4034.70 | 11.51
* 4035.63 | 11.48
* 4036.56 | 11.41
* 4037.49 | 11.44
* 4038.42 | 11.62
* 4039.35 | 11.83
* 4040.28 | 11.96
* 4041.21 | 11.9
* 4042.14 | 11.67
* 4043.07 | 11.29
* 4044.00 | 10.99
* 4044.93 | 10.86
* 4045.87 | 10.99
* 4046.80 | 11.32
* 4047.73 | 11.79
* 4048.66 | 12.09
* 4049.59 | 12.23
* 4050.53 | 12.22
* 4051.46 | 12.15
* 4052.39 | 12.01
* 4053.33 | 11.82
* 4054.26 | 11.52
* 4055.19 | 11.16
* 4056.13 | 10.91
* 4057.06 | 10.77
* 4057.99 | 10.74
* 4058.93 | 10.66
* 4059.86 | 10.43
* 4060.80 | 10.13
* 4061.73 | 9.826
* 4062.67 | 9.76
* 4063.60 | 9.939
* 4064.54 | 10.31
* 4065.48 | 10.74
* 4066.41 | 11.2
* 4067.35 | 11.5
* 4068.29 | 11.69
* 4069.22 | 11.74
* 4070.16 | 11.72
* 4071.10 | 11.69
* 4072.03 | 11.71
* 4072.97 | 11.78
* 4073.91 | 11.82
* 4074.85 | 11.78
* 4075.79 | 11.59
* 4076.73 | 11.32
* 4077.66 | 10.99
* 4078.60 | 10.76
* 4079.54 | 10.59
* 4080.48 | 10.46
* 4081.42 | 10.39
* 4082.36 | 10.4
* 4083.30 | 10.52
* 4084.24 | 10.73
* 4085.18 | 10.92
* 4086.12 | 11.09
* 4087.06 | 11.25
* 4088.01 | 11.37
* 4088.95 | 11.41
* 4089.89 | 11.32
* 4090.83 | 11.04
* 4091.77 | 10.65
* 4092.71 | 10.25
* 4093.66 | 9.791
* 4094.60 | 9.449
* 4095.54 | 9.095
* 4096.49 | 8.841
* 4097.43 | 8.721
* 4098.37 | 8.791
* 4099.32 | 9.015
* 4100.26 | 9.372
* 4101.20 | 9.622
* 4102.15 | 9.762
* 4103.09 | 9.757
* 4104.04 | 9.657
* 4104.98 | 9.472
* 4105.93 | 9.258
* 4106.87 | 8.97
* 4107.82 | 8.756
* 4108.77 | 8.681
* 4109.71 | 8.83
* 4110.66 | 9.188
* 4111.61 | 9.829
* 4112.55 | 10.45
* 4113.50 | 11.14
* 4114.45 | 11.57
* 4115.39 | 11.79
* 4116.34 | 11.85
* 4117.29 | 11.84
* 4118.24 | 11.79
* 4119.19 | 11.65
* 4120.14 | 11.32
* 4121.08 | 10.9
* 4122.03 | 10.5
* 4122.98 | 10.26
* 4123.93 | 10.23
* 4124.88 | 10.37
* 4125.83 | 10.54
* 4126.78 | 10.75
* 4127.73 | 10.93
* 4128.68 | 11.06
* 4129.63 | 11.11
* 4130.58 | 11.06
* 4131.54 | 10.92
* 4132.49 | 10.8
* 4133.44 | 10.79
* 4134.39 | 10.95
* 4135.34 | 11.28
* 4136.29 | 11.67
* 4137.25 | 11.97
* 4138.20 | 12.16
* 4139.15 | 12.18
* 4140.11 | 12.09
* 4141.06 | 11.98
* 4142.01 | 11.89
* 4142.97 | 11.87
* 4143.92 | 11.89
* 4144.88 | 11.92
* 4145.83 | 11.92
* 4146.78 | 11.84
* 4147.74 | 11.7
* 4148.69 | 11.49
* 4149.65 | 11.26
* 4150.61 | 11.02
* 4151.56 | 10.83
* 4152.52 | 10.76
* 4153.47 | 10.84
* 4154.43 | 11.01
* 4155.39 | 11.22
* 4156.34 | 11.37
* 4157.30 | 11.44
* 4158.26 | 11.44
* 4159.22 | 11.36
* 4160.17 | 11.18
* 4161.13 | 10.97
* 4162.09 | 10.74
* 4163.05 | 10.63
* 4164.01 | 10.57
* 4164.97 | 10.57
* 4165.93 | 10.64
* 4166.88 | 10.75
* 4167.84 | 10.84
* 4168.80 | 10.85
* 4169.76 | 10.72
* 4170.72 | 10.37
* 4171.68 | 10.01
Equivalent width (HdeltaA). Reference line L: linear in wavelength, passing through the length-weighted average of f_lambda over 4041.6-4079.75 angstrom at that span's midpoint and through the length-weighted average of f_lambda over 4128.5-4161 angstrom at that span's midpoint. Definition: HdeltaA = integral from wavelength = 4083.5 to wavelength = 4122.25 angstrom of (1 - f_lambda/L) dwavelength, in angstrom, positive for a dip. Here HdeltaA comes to 3.72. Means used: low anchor 11.2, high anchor 11.4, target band 10.2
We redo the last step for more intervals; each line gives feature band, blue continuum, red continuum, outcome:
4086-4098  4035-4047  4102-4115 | -0.2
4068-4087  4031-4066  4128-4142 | 0.2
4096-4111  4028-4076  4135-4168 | 2.9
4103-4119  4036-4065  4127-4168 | 1.5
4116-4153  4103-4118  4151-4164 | -2.6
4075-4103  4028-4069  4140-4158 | 2.4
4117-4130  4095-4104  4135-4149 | -0.3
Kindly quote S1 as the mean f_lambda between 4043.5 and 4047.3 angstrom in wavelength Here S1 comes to 11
